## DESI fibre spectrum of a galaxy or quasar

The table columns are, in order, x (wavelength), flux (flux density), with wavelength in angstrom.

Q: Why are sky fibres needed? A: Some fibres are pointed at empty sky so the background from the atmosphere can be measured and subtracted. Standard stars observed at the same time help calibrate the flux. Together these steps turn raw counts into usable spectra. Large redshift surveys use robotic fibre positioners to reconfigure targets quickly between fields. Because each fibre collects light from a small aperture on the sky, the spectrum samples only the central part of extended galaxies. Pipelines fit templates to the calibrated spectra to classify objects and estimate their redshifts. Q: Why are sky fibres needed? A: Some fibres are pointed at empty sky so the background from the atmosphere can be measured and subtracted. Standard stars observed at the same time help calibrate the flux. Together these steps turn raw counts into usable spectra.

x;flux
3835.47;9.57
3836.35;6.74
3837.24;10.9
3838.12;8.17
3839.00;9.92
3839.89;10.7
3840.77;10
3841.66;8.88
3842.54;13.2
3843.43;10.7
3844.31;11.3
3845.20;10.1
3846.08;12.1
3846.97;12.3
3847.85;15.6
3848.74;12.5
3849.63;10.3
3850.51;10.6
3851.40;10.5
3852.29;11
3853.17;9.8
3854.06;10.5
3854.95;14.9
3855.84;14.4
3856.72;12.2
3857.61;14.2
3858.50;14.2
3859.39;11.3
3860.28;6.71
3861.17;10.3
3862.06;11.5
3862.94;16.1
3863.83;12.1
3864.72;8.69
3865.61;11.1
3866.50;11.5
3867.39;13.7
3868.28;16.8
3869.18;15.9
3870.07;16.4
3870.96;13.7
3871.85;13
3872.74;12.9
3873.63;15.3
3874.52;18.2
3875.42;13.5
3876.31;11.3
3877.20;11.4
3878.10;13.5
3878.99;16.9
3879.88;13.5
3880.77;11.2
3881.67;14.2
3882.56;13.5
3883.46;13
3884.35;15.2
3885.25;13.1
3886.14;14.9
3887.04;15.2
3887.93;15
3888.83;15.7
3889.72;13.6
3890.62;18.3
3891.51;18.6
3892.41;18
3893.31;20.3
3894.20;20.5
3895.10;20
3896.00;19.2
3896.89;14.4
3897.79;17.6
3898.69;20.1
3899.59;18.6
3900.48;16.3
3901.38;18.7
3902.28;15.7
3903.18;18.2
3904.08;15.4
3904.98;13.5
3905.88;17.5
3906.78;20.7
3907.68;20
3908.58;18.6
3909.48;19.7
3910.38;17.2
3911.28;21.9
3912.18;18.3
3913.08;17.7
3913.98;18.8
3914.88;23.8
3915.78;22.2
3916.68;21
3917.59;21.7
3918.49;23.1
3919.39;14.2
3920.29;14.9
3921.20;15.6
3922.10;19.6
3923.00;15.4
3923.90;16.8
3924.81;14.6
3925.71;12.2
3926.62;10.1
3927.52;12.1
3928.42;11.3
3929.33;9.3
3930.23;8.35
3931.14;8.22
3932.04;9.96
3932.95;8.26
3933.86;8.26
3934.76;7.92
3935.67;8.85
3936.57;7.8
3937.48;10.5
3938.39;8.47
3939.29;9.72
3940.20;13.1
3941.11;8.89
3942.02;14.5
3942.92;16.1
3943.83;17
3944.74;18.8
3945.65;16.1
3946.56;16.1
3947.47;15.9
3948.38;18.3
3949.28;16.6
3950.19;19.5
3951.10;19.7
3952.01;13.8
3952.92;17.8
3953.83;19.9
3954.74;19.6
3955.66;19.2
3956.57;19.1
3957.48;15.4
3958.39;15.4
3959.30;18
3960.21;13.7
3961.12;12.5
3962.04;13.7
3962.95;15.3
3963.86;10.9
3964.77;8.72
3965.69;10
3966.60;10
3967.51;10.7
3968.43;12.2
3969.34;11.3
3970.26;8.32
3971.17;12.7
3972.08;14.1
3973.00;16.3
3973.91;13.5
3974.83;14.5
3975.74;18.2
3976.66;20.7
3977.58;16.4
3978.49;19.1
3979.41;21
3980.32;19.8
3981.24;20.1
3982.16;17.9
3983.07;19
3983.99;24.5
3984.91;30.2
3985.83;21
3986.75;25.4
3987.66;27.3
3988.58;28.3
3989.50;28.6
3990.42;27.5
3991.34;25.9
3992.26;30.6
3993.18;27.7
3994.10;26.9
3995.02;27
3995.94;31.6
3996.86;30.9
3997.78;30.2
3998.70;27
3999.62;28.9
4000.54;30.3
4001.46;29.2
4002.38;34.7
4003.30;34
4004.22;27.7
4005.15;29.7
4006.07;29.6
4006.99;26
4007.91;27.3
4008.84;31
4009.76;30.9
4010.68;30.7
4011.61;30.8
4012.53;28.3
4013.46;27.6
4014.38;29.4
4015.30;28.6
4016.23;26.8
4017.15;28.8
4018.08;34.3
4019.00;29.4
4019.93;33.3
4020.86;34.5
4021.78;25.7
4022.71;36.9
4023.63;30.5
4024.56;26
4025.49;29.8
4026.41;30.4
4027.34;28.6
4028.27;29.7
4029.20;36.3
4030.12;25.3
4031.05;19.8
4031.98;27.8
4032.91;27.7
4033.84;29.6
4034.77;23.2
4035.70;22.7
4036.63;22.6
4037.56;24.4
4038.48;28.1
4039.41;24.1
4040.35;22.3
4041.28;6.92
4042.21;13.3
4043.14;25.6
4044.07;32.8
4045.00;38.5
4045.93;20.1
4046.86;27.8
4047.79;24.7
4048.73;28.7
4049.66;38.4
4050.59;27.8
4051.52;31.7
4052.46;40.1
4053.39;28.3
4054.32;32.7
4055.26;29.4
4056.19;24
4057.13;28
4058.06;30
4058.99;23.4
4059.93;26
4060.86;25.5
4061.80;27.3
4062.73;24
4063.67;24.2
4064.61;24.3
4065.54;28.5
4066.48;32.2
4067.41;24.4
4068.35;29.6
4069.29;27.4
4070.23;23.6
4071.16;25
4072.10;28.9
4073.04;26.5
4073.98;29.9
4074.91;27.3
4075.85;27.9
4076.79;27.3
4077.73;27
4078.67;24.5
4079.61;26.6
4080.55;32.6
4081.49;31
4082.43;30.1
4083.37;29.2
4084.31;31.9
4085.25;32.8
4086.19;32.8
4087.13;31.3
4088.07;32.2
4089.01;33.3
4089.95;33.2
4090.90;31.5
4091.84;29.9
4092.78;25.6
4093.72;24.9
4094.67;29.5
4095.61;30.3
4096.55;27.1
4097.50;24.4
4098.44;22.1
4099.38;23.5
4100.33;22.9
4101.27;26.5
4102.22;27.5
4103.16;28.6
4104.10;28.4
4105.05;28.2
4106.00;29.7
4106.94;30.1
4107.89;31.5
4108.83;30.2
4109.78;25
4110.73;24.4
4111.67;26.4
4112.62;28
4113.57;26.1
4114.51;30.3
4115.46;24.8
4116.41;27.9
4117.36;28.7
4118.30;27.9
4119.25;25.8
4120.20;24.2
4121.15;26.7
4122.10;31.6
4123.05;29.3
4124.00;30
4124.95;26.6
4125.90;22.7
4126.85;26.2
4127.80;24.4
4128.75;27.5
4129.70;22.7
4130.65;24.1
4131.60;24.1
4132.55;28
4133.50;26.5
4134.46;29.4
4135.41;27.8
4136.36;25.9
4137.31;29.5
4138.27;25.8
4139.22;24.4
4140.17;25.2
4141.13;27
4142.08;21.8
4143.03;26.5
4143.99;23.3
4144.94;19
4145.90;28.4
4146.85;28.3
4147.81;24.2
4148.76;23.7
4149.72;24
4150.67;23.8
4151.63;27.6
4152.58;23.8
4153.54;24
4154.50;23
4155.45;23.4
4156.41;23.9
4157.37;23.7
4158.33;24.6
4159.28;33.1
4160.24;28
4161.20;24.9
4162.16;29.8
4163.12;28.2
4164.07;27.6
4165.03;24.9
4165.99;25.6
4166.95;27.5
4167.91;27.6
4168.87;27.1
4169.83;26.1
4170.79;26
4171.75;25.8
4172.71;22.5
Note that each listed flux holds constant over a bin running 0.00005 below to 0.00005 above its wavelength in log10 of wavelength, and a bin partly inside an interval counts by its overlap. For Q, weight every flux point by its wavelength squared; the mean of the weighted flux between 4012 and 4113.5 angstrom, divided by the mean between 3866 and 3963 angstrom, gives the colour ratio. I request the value 1.94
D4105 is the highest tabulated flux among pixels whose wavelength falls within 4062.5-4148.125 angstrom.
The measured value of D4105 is 33.3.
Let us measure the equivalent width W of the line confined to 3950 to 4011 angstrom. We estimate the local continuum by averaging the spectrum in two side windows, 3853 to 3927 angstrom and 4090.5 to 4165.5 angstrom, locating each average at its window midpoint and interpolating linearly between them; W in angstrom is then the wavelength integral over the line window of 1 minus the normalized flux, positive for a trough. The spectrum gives -4.62 angstrom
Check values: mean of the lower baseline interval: 15.7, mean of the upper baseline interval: 26.5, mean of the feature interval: 21.5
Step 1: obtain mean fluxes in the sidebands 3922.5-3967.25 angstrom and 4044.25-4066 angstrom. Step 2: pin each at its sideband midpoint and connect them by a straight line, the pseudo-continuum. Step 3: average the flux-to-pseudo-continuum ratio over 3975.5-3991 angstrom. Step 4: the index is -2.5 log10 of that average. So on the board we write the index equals -0.21 mag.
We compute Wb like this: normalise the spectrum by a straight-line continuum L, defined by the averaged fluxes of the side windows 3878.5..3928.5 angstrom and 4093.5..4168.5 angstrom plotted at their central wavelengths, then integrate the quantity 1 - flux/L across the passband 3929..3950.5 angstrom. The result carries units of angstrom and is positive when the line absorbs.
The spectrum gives 7.20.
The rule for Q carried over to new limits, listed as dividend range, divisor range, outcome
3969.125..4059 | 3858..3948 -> 1.88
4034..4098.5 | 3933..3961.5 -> 2.00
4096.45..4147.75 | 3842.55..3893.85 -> 2.25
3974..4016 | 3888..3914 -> 1.54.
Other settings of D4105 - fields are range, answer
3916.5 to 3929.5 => 23.1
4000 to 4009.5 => 34.7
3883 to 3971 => 23.8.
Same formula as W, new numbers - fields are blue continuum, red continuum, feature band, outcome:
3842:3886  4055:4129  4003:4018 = -4.6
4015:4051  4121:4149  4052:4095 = -2.7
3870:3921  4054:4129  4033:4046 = 0.4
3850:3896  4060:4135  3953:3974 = 5.8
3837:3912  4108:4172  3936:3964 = 3.9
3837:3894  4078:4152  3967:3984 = 2.9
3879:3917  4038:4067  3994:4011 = -4.1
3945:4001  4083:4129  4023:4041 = -2.6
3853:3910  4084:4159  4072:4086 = -2.4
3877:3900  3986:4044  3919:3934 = 5.5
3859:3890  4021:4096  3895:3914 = -2.7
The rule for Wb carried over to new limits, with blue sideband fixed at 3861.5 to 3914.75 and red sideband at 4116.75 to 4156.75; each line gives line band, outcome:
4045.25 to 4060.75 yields -4.46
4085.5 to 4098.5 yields -2.97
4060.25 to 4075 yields -2.41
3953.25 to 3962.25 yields 0.91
